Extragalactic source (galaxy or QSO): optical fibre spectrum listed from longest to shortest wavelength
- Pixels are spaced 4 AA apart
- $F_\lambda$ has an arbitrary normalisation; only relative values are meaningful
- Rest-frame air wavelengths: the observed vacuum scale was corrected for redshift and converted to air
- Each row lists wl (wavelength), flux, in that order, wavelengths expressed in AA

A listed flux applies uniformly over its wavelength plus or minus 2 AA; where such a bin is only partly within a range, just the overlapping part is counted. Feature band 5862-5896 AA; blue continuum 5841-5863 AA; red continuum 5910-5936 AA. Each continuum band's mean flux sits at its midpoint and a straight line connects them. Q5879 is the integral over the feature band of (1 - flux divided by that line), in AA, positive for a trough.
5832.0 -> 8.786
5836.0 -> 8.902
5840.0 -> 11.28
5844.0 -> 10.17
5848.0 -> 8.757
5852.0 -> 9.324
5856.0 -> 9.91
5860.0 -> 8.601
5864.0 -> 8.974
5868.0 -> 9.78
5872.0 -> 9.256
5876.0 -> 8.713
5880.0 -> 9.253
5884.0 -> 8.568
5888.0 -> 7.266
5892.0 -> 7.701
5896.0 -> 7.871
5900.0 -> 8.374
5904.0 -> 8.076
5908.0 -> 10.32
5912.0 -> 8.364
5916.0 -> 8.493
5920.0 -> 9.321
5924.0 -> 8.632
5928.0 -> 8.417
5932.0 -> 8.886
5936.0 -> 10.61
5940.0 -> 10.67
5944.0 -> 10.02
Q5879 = 2.1 AA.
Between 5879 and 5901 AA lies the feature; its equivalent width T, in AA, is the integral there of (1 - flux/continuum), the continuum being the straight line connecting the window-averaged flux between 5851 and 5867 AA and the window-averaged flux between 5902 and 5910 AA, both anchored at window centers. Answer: 2.6 AA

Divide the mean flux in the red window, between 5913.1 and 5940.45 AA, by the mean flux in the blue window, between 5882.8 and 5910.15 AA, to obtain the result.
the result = 1.11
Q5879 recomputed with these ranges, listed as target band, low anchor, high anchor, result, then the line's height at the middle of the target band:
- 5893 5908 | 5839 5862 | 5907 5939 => 1.5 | 9.28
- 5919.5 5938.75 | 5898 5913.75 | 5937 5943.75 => 1.4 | 9.94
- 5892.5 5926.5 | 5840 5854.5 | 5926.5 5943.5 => 3.8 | 9.71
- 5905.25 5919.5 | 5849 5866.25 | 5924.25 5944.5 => 0.7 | 9.48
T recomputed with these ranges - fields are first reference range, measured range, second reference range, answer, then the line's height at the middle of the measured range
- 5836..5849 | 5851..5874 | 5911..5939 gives 1.07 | 9.76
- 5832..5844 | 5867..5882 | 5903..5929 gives 0.30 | 9.4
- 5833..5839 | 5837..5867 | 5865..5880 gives -0.97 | 9.26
